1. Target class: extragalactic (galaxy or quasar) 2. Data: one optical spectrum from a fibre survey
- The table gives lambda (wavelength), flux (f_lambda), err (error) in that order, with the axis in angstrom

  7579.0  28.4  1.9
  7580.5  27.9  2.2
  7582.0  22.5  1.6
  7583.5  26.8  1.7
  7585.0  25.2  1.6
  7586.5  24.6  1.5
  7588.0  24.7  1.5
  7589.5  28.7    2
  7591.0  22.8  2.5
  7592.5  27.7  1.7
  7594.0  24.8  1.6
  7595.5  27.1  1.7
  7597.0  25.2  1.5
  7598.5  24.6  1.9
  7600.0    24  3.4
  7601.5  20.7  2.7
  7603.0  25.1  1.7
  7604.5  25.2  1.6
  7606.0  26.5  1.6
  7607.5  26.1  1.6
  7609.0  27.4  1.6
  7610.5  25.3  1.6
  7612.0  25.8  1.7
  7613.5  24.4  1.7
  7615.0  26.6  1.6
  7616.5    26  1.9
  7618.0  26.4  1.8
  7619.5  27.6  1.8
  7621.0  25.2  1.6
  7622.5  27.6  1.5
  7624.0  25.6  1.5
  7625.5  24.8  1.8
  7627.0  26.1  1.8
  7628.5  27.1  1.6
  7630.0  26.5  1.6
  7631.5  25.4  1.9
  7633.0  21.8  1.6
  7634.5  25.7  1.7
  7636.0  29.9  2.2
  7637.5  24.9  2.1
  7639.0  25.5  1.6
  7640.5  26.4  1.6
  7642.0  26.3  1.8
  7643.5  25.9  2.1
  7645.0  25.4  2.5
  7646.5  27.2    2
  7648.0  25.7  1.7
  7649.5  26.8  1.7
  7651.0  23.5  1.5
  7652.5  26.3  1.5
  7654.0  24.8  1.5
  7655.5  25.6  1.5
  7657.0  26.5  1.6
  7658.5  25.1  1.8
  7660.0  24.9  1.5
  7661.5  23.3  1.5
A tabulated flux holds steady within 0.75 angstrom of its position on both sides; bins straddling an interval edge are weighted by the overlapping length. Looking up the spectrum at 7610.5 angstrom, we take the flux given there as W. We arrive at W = 25.3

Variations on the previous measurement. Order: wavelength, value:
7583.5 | 26.8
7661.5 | 23.3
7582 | 22.5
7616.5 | 26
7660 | 24.9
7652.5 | 26.3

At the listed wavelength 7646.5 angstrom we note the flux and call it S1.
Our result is 27.2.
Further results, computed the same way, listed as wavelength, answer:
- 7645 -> 25.4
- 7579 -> 28.4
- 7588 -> 24.7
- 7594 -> 24.8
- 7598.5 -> 24.6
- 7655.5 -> 25.6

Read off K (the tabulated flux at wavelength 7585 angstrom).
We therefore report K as 25.2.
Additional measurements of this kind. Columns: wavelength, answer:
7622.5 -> 27.6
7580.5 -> 27.9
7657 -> 26.5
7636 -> 29.9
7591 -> 22.8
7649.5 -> 26.8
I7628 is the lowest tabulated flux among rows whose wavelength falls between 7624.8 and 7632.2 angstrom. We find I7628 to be 24.8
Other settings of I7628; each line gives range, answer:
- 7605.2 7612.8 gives 25.3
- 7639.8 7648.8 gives 25.4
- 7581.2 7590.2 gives 22.5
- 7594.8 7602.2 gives 20.7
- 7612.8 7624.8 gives 24.4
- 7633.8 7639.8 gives 24.9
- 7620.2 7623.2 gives 25.2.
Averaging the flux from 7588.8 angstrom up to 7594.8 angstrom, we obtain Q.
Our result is 26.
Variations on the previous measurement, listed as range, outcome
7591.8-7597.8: 26.2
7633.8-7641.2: 26.5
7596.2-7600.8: 24.6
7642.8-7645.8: 25.7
